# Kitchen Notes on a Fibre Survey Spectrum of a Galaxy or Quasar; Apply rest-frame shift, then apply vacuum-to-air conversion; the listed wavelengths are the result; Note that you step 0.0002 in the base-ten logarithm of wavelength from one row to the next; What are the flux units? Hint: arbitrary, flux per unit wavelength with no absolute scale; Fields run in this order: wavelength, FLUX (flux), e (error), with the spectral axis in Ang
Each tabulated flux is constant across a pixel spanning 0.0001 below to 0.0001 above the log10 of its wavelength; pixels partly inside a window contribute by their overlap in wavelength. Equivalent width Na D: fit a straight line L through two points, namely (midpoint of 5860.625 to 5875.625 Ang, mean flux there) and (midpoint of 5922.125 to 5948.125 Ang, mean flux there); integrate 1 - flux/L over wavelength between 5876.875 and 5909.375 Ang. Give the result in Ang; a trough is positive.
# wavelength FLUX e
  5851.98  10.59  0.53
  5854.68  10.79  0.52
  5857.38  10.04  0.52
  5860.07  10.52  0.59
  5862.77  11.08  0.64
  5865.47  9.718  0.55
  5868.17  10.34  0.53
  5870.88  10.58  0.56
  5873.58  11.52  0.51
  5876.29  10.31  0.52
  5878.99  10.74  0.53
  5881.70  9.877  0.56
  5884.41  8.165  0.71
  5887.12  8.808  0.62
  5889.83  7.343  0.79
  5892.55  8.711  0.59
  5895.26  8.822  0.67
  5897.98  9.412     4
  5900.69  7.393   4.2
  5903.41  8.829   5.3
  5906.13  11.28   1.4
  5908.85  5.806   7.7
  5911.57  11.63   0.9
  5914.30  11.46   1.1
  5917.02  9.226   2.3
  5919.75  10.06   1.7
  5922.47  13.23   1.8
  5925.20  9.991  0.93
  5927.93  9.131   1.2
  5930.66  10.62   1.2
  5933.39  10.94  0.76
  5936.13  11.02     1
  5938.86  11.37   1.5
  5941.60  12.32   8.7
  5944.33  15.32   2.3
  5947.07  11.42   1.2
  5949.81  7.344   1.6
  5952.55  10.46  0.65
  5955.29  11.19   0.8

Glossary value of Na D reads 6.1 Ang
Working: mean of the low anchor 10.6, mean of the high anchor 11.5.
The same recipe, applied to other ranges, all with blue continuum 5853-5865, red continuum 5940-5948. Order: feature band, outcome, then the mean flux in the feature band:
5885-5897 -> 3.2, 8.43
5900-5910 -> 2.9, 8.44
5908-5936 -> 4.7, 10.3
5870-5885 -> 1.1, 10.3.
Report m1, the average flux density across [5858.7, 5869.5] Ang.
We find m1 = 10.4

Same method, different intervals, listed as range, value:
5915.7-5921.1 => 9.64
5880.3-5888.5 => 8.95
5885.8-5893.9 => 8.28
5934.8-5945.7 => 12.5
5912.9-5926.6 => 10.8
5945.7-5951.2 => 9.38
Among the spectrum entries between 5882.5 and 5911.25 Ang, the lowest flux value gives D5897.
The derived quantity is 5.806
